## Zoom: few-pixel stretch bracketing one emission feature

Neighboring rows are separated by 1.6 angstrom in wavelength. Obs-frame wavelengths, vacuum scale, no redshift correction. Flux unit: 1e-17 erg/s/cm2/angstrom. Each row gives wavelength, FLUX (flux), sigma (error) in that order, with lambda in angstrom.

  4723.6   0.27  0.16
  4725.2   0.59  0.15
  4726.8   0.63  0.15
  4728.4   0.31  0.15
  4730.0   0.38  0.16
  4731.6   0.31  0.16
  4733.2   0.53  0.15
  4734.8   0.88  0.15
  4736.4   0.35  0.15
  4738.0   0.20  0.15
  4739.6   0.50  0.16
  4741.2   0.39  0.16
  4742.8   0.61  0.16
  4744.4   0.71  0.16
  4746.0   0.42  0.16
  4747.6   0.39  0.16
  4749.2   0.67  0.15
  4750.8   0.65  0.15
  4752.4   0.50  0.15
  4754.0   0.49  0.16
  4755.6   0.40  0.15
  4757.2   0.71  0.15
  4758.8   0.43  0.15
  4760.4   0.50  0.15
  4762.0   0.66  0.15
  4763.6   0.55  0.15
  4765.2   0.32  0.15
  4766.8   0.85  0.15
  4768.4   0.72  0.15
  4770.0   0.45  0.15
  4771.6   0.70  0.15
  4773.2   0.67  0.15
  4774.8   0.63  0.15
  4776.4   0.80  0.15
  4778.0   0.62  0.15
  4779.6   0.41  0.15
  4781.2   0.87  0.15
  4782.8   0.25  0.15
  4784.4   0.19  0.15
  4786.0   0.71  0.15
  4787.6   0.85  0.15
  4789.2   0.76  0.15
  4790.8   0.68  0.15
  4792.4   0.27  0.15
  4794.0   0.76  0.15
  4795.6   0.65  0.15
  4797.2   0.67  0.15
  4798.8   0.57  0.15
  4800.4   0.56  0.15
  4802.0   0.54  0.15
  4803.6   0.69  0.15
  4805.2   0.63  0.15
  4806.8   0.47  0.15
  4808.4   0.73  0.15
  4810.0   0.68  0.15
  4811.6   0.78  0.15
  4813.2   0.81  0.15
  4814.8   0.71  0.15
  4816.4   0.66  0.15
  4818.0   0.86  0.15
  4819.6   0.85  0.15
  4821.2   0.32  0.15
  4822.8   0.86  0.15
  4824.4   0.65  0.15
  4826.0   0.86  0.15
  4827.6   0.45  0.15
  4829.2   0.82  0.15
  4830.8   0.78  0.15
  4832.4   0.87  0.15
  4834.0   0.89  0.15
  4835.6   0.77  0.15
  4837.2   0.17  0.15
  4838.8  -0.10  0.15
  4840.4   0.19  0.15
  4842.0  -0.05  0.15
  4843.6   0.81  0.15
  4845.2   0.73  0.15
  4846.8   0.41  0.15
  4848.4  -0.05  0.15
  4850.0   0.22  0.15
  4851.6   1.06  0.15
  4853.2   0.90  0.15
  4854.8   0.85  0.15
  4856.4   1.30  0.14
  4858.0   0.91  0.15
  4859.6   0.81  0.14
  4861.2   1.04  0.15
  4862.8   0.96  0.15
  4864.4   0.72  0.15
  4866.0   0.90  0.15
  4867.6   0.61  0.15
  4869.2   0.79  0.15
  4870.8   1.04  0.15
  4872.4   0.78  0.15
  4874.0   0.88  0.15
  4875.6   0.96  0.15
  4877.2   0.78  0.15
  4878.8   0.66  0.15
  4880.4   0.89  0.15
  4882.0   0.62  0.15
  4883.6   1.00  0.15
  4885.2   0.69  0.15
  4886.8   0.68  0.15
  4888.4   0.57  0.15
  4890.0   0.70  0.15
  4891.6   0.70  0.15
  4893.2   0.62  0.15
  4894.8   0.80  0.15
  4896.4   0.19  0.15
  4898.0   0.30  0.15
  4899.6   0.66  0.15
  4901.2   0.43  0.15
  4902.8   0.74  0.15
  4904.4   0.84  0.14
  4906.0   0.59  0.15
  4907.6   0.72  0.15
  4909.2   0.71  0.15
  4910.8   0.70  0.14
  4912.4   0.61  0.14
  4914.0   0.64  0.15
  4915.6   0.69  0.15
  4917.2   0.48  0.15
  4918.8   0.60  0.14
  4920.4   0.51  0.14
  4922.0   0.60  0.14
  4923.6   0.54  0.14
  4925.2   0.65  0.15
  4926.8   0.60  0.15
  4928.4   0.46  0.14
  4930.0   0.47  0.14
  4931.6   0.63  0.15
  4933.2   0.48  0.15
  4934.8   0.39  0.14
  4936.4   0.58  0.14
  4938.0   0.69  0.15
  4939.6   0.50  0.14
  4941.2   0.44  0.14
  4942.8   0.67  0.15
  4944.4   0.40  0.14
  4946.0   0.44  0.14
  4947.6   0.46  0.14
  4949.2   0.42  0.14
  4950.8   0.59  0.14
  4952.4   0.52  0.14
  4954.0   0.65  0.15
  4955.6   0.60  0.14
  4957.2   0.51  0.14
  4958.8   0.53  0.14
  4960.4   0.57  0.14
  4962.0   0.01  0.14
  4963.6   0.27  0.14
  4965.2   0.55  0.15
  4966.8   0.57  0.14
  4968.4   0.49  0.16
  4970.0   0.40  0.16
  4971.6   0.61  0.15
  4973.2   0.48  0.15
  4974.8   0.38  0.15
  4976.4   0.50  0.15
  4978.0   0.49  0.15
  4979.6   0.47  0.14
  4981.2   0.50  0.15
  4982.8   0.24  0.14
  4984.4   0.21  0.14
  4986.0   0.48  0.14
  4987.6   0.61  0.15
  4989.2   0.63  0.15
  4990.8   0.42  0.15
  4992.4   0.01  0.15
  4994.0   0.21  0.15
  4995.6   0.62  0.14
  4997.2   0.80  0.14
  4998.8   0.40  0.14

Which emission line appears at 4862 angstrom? C IV 1549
